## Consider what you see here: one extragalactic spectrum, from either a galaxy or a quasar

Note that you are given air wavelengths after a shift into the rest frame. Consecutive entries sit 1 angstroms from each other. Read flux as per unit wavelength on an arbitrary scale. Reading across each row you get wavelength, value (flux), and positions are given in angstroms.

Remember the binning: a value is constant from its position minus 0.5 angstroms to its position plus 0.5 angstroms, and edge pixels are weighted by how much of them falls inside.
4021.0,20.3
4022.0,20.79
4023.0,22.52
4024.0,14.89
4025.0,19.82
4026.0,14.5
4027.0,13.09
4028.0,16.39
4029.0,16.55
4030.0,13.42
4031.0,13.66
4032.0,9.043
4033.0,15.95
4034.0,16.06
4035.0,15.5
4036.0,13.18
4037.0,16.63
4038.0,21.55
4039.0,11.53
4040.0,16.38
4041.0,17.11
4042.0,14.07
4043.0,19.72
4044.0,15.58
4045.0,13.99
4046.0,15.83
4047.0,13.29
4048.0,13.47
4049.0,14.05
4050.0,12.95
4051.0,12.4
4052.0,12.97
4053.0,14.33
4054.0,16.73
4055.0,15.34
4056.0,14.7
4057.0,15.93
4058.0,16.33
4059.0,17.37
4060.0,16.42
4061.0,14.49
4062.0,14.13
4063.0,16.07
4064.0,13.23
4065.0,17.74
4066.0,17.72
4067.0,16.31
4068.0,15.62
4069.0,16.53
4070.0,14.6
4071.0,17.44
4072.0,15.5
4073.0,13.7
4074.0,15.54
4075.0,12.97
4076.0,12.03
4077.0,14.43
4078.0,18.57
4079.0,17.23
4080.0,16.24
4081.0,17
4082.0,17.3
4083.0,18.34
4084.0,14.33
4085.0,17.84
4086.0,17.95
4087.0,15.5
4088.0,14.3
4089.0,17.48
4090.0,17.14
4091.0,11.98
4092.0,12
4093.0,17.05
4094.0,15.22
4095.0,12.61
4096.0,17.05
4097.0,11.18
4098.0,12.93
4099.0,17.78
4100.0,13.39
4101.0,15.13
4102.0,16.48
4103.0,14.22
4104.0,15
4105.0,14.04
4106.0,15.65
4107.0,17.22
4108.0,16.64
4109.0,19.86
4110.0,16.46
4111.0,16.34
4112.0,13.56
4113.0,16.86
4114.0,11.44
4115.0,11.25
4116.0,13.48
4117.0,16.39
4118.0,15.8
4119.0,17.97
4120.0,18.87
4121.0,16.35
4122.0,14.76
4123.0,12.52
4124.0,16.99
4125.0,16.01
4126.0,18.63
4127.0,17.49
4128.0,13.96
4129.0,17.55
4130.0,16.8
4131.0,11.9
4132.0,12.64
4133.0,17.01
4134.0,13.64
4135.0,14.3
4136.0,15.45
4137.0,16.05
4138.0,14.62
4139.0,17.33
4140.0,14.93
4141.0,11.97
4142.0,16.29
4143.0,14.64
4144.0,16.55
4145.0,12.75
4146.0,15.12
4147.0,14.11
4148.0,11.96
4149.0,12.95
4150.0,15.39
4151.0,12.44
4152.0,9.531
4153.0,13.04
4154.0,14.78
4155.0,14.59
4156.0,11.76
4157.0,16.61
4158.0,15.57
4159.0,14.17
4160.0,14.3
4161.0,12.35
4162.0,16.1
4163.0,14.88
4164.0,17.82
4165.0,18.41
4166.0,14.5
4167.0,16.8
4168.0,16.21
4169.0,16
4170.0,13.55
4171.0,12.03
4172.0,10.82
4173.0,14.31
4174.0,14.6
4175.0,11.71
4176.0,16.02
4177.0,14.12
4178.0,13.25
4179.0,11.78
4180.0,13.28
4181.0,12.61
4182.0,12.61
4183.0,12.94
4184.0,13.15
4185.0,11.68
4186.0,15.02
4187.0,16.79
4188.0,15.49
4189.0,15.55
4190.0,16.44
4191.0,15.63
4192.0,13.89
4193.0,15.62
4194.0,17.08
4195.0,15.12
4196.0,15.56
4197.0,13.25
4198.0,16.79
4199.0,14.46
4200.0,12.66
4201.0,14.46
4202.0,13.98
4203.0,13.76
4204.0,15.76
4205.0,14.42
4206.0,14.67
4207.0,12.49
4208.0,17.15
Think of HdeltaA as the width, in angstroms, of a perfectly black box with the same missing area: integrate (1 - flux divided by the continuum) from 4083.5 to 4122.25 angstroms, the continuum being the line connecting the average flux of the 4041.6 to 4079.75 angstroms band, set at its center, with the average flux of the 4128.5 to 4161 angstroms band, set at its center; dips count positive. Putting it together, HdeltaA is -1.49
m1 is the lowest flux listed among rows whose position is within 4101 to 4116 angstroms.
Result 11.25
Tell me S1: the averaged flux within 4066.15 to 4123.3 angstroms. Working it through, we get 15.5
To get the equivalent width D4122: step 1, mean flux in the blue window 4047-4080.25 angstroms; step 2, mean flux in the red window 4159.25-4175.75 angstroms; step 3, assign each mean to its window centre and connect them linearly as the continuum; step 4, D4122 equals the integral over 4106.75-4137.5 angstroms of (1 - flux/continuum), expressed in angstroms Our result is -1.5 angstroms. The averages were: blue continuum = 15.2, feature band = 15.6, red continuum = 14.7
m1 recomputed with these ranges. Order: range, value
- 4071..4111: 11.18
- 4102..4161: 9.531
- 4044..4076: 12.03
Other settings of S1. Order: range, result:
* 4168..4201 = 14.2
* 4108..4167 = 15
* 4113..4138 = 15.3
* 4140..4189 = 14.1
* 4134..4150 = 14.6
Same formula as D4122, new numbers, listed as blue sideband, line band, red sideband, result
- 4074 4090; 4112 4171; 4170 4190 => -1.2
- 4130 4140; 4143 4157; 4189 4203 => 1.2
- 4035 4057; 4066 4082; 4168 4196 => -0.9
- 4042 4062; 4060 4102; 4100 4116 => -1.0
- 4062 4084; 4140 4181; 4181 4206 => 2.2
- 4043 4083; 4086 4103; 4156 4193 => 0.2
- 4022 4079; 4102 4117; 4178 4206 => -0.2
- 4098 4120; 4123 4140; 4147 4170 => -0.5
